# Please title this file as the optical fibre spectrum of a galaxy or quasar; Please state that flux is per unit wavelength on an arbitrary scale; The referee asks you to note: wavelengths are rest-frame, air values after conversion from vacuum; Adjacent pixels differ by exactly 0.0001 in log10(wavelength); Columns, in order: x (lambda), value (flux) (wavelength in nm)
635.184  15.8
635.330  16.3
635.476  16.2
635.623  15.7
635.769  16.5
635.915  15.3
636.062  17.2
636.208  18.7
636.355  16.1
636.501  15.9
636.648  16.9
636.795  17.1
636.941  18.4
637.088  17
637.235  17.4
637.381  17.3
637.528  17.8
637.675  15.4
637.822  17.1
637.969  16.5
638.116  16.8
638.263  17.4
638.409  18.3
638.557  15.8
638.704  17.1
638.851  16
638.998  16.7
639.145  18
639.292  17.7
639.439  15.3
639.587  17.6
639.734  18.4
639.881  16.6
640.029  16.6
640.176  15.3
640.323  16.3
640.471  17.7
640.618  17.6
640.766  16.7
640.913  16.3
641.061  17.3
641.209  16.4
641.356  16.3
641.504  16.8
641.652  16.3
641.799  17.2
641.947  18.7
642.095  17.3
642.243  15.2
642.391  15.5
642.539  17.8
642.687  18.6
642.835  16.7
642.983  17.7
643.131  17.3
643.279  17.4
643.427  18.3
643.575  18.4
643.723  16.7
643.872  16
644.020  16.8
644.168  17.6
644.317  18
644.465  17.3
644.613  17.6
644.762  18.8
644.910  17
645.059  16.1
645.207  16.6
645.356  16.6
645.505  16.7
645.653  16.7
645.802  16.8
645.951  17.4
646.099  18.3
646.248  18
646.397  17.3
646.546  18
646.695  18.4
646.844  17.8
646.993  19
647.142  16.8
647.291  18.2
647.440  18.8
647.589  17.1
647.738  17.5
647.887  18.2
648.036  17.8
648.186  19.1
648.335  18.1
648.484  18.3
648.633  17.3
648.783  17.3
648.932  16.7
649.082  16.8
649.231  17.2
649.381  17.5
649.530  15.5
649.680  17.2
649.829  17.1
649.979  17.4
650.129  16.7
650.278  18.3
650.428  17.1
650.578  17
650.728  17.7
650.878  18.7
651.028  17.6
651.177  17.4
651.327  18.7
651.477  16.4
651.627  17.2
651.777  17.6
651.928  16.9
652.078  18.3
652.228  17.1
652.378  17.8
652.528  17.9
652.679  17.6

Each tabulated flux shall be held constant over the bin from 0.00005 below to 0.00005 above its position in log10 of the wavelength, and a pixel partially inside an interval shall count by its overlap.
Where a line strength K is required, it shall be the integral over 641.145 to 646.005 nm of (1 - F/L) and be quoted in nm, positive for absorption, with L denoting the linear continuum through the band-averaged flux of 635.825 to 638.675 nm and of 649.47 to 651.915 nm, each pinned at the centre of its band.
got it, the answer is 0.010 nm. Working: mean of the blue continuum 17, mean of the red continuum 17.3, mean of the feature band 17.1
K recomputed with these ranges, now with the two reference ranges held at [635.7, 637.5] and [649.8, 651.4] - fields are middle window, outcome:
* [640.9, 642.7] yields 0.04 nm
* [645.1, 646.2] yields 0.02 nm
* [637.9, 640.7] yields 0.03 nm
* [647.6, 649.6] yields 0.01 nm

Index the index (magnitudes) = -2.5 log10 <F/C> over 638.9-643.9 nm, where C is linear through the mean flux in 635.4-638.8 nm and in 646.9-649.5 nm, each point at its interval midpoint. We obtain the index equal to 0.01 mag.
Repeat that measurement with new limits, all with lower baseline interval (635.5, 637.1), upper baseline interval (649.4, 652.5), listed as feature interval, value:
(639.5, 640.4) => 0.01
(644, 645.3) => -0.01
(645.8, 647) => -0.04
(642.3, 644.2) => -0.01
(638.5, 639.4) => 0.00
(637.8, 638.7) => -0.01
